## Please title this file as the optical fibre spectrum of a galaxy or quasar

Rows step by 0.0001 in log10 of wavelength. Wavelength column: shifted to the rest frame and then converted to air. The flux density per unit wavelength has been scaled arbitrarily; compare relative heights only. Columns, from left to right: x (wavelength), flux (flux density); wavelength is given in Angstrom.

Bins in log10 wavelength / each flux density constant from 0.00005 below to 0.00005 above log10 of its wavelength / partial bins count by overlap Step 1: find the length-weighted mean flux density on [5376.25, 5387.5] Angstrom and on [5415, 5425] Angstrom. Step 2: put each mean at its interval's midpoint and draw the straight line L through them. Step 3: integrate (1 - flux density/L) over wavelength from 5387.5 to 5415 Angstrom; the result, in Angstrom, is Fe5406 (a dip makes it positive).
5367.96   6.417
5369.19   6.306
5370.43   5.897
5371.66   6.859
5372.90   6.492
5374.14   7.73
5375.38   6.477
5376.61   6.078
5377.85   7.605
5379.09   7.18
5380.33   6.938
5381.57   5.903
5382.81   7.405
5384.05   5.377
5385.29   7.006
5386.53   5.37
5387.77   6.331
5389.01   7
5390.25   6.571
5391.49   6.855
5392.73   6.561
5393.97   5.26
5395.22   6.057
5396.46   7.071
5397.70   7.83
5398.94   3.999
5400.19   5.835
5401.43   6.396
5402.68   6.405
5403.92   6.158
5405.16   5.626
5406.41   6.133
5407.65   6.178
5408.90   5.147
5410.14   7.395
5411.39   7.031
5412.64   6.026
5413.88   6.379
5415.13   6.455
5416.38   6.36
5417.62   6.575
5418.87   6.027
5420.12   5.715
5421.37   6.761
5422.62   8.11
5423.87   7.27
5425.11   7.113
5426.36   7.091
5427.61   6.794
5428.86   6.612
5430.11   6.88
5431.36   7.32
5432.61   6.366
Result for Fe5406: 1.4 Angstrom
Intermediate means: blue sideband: 6.54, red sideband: 6.7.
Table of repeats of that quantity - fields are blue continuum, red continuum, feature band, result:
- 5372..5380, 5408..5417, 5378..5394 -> 0.60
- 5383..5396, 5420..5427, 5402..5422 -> 1.62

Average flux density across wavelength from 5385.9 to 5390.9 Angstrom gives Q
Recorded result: 6.33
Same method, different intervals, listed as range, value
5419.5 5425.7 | 7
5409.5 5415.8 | 6.65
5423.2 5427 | 7.18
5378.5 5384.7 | 6.56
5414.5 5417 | 6.4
